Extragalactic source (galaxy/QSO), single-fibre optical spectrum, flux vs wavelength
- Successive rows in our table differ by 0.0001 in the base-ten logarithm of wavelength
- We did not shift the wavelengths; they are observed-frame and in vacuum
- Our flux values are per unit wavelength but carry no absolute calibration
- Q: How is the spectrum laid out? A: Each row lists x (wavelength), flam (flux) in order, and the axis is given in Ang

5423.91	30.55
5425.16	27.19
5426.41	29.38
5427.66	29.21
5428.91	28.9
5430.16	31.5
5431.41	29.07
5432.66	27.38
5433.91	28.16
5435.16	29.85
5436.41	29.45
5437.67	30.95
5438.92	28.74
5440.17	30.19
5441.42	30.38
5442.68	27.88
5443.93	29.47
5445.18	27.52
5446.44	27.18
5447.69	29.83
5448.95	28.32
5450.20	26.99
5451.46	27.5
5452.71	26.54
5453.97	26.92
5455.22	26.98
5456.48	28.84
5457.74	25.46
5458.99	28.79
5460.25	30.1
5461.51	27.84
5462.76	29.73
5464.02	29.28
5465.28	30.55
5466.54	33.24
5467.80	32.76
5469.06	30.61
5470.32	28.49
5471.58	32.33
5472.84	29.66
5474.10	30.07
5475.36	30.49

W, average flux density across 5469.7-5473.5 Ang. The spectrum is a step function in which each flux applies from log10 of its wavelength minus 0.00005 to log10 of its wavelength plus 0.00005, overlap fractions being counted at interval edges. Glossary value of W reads 30.2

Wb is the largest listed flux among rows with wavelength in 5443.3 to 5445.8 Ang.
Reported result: 29.47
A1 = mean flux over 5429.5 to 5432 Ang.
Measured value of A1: 30.3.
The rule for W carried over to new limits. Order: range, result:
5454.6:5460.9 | 28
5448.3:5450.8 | 27.7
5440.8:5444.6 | 29.2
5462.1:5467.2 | 30.7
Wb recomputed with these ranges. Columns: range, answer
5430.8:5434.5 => 29.07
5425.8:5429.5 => 29.38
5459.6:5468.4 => 33.24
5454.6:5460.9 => 30.1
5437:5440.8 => 30.95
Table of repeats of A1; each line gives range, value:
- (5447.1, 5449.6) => 29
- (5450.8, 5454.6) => 27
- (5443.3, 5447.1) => 28.1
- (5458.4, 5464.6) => 29.2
